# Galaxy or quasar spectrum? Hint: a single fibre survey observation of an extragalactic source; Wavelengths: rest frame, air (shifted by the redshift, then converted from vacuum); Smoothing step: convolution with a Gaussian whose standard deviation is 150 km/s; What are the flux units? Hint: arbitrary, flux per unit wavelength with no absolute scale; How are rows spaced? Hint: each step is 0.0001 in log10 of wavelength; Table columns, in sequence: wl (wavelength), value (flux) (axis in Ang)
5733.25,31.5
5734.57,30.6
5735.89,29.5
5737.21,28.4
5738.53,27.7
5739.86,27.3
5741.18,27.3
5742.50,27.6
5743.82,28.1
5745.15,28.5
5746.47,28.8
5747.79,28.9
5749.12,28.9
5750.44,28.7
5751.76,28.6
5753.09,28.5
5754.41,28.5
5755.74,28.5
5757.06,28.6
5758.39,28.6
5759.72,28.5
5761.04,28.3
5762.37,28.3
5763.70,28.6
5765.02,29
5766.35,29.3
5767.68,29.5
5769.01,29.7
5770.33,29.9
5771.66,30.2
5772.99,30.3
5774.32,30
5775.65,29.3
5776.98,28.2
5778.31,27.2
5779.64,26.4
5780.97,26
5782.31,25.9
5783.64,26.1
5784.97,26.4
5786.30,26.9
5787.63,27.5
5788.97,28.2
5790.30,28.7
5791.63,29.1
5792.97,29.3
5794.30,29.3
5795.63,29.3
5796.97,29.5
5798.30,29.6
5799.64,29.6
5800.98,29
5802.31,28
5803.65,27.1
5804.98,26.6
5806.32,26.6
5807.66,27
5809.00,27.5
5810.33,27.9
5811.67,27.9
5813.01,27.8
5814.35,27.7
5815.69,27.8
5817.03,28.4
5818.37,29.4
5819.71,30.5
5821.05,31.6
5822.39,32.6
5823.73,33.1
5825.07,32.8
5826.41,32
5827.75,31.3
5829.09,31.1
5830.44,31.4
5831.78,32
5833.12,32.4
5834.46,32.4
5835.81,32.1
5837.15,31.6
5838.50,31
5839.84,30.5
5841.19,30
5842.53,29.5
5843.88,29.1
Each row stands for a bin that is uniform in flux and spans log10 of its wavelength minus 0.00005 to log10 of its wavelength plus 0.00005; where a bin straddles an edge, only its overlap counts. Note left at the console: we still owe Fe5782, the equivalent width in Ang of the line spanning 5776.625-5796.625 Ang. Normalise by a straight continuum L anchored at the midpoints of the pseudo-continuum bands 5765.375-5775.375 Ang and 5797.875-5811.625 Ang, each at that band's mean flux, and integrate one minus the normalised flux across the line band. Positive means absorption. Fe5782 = 0.8 Ang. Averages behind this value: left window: 29.8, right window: 27.9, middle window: 27.7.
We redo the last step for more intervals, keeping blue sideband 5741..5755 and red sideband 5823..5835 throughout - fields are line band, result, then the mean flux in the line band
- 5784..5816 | 2.8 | 28.1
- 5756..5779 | 0.2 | 29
